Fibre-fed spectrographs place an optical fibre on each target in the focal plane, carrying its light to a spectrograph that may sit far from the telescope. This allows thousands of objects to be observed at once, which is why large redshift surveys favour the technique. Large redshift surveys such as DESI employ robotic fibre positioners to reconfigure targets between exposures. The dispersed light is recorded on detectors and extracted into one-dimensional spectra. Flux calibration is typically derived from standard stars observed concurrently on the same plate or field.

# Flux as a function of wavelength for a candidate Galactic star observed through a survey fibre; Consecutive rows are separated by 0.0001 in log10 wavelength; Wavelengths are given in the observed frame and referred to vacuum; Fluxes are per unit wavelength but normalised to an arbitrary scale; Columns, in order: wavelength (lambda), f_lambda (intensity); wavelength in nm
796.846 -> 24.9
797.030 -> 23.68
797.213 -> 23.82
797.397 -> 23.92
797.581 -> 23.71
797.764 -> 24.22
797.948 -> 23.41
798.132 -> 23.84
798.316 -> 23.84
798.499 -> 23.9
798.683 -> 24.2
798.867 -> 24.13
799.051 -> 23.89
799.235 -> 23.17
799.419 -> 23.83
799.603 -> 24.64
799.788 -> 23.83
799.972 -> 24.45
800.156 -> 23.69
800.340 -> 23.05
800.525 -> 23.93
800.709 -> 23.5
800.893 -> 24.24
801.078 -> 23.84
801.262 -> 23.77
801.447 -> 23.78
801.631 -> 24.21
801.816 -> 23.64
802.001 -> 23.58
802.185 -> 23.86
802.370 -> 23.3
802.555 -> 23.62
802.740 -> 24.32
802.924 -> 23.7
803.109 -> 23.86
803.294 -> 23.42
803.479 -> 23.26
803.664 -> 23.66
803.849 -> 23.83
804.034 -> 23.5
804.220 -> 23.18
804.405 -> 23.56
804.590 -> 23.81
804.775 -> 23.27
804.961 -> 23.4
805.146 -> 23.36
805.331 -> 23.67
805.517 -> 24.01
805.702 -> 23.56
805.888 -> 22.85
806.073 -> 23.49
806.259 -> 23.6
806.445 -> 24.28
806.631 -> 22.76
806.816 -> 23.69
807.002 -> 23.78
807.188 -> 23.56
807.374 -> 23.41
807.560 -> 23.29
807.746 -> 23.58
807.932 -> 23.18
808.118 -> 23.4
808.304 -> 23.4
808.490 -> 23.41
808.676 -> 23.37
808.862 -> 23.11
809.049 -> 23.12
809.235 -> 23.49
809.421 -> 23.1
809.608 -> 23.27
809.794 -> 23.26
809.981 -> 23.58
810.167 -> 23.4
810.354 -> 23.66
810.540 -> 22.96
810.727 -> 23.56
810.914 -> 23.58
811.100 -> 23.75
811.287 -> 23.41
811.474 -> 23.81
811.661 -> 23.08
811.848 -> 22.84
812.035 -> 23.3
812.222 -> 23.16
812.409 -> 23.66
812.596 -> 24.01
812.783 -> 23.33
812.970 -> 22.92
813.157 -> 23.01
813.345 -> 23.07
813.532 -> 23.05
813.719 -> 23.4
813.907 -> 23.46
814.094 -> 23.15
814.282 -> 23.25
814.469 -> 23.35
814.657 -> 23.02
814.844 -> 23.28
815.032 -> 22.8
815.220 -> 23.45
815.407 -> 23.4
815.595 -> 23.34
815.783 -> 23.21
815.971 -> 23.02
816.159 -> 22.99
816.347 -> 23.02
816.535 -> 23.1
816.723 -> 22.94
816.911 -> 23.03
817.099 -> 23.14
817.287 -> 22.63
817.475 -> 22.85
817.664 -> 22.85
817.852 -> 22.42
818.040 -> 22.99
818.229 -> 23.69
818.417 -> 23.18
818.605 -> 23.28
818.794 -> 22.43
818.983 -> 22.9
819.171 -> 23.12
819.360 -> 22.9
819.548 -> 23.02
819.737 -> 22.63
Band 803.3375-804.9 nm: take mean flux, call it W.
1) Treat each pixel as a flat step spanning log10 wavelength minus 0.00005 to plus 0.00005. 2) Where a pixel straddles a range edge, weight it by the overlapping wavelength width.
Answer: 23.5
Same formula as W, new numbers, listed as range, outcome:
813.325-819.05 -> 23.1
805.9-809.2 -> 23.4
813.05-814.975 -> 23.2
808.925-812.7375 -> 23.4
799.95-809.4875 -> 23.6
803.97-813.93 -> 23.4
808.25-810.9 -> 23.3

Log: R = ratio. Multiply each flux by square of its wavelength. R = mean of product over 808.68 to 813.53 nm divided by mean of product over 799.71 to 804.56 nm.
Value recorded 1.0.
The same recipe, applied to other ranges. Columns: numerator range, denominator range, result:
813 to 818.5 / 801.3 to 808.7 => 1.01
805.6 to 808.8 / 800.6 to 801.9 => 1.00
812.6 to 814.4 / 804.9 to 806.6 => 1.01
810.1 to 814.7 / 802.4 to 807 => 1.01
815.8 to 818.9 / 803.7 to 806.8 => 1.01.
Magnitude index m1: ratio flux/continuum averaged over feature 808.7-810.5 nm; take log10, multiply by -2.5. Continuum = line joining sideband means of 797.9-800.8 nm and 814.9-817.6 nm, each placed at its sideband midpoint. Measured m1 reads 0.002 mag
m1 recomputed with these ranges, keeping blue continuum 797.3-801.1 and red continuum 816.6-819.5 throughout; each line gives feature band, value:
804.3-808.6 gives 0.00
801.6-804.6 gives 0.00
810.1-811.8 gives -0.01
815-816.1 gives -0.01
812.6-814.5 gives 0.00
